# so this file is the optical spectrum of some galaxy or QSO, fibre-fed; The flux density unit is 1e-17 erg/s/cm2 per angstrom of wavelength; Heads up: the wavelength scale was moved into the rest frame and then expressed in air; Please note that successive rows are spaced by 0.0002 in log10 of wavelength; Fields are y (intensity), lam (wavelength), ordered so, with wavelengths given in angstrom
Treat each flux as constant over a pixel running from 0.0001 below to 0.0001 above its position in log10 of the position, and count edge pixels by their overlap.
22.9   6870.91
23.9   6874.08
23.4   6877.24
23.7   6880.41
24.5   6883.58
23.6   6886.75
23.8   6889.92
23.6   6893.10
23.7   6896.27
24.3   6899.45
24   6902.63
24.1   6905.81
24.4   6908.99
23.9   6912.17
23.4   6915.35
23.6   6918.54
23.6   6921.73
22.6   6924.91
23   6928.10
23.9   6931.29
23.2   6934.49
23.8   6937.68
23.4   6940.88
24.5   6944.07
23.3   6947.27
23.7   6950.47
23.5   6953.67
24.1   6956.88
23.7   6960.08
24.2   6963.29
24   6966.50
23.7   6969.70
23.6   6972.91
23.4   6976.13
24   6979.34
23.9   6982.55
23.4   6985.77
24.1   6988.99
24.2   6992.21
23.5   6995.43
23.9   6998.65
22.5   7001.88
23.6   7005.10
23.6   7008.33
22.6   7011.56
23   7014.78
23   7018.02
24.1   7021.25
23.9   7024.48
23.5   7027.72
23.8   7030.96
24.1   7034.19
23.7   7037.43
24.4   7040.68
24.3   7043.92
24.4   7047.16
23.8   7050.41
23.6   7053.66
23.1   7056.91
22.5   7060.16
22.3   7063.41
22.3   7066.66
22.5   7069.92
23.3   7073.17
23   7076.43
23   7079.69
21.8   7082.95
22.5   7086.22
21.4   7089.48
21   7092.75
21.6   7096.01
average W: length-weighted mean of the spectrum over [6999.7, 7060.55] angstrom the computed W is 23.6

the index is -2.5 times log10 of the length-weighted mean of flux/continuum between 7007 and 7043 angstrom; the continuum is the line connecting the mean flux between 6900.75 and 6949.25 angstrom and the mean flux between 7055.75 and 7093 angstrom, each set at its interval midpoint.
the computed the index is -0.037 mag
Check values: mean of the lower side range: 23.7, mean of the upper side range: 22.4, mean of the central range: 23.6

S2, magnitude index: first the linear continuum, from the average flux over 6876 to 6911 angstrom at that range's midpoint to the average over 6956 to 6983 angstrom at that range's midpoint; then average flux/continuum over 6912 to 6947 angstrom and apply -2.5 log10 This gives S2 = 0.02 mag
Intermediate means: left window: 23.9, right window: 23.8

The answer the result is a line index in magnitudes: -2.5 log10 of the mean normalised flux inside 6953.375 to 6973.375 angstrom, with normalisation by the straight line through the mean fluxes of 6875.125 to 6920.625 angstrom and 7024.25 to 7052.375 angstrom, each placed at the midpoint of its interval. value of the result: 0.00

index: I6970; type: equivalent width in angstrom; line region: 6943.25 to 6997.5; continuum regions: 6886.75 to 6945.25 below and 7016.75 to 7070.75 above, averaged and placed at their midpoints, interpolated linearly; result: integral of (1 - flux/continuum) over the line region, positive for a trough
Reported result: -0.4 angstrom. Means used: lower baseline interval 23.7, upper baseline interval 23.5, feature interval 23.8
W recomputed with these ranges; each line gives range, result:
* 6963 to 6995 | 23.8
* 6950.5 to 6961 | 23.8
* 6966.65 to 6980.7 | 23.7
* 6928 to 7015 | 23.6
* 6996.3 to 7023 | 23.3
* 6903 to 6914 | 24.1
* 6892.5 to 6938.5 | 23.7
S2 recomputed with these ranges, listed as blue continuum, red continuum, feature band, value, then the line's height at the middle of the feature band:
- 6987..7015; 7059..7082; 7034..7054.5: -0.05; 23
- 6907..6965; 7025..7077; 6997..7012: 0.01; 23.5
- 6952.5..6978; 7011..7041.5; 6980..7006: 0.00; 23.7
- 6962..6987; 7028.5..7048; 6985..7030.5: 0.02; 23.9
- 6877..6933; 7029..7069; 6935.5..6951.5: 0.00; 23.7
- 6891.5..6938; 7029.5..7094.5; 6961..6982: -0.02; 23.4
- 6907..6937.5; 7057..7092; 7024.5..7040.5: -0.05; 22.7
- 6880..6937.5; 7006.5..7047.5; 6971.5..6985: 0.00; 23.7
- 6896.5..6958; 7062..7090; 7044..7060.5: -0.04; 22.7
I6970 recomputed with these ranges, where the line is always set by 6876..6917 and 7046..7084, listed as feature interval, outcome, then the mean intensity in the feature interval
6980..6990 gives -0.2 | 23.8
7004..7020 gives 0.1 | 23.2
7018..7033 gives -0.4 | 23.8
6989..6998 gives -0.2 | 23.9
